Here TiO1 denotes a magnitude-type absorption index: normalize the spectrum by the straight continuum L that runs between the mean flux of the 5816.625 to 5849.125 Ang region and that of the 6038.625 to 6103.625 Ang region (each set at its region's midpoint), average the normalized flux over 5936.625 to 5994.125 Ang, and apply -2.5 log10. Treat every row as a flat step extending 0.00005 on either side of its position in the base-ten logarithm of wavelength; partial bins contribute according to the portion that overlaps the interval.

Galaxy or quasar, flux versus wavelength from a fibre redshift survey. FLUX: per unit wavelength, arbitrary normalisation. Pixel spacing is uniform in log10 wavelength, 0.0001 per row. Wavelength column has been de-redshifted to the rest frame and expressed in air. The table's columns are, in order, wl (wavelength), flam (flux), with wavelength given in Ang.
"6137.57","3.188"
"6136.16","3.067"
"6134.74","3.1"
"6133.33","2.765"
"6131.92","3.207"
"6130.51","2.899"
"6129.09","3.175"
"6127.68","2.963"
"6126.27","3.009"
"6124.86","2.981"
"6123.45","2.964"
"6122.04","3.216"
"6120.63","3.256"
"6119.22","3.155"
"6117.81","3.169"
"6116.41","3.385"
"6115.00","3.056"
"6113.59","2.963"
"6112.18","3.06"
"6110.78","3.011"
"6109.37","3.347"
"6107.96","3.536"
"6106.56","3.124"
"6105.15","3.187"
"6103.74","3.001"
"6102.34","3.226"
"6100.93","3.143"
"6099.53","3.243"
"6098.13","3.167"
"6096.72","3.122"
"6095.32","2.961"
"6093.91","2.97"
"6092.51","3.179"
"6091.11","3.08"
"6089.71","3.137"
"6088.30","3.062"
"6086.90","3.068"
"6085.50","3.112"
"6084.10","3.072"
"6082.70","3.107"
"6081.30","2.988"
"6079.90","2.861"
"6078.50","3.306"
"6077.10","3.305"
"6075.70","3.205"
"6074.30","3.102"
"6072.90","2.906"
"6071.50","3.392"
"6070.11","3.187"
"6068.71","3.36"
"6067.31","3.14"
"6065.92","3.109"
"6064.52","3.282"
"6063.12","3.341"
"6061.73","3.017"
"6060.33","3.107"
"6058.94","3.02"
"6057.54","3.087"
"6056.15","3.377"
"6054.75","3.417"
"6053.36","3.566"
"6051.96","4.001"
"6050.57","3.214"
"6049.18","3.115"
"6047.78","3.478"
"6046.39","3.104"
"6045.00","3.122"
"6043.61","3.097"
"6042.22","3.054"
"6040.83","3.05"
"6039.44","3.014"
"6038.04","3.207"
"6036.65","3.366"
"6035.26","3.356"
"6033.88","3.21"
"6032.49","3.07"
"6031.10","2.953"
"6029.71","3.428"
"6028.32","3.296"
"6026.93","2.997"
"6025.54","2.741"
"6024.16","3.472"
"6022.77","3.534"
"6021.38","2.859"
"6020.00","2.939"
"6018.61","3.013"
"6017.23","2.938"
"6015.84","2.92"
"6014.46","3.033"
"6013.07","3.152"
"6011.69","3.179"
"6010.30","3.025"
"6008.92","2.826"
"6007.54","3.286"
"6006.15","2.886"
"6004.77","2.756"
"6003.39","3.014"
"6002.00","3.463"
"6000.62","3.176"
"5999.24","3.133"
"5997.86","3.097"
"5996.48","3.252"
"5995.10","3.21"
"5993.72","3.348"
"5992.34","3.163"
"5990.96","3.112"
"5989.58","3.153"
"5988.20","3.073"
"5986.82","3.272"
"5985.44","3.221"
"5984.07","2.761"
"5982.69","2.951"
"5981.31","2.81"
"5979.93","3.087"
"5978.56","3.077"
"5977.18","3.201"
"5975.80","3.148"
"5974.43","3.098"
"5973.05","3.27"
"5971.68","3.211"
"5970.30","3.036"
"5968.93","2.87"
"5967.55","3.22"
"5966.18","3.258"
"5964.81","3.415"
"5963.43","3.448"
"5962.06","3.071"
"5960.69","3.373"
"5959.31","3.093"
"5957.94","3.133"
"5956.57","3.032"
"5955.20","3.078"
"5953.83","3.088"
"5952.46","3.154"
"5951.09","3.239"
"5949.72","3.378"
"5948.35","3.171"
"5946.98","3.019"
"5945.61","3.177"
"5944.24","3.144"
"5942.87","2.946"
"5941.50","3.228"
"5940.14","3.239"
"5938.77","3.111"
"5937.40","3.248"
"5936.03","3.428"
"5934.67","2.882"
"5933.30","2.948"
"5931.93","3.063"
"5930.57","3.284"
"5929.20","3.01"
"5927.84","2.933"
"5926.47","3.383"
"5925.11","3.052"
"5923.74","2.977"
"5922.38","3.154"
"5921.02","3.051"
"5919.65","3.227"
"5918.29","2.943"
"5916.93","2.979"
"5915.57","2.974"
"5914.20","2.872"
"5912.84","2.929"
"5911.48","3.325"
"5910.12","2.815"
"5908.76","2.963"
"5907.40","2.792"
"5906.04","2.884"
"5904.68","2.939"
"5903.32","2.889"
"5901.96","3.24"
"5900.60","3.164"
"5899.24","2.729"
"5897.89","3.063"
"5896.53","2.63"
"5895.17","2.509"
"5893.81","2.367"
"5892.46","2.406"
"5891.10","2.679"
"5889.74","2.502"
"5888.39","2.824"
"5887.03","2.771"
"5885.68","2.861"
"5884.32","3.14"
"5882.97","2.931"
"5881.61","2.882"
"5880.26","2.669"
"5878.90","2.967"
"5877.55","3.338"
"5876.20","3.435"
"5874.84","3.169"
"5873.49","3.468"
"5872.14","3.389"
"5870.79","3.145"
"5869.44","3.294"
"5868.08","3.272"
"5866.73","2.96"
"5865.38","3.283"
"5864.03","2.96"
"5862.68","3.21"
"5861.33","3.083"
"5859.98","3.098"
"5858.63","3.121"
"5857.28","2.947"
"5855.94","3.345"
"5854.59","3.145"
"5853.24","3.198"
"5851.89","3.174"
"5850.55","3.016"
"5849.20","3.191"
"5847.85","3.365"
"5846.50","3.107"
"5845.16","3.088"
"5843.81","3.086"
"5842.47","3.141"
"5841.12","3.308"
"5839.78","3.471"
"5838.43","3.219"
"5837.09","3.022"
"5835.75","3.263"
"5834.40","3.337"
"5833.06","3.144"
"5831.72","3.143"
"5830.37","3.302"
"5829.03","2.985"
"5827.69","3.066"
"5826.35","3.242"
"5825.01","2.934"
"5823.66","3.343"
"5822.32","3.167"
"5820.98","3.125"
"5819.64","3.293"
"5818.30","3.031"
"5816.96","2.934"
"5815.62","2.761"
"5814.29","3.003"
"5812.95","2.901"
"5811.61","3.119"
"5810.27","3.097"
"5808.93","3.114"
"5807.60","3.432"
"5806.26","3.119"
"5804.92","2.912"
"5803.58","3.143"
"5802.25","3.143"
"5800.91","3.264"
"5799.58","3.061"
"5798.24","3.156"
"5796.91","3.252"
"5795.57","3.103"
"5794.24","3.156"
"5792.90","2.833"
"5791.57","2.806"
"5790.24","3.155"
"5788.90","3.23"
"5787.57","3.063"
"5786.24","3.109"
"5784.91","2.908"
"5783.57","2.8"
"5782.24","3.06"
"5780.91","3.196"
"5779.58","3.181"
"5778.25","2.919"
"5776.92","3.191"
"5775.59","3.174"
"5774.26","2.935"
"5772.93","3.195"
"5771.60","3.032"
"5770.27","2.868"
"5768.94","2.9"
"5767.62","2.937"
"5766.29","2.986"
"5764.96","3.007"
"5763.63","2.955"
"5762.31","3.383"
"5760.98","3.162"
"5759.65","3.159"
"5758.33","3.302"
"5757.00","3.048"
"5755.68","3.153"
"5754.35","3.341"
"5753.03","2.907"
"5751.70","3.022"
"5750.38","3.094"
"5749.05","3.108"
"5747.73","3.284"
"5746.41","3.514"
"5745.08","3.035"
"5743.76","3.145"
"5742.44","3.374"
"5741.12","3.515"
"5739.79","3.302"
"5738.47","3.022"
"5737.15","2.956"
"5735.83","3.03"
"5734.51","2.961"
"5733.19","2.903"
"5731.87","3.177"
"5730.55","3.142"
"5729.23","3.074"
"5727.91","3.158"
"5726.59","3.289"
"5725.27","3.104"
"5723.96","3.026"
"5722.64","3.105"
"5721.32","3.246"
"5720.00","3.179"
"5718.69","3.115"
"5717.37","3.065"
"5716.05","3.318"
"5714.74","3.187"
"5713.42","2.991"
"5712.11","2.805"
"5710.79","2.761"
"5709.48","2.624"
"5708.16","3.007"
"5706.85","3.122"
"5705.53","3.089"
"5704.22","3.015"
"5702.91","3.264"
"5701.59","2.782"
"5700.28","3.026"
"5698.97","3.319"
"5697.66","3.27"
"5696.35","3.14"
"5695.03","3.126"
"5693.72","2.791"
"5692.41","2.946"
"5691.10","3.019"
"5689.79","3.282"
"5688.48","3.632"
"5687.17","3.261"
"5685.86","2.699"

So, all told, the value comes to 0.01 mag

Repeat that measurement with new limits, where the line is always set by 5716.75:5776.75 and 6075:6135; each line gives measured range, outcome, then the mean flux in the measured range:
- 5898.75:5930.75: 0.035 mag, 3.02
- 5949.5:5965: -0.028 mag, 3.2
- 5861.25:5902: 0.052 mag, 2.97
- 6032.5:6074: -0.039 mag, 3.23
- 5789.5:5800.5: 0.017 mag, 3.07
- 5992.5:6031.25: 0.003 mag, 3.11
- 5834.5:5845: -0.033 mag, 3.22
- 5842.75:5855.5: -0.013 mag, 3.16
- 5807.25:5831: 0.007 mag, 3.1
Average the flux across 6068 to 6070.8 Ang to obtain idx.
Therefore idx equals 3.27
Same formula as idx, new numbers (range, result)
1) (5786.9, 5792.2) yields 3.07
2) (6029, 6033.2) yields 3.15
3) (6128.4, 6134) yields 3.01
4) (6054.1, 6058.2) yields 3.29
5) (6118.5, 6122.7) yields 3.21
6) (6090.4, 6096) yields 3.05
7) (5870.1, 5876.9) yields 3.32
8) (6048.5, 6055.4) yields 3.47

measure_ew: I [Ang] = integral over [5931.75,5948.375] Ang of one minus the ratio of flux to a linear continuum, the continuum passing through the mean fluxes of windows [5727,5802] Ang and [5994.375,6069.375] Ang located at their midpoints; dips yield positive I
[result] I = 0.1 Ang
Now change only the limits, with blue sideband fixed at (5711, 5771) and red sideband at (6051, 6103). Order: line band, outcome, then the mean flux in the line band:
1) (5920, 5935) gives 0.37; 3.07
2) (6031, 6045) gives 0.13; 3.15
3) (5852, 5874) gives -0.28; 3.18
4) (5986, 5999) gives -0.08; 3.18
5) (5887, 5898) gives 1.87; 2.61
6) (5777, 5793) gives 0.46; 3.04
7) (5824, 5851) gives -0.34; 3.17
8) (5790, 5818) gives 0.54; 3.07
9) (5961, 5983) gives 0.13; 3.14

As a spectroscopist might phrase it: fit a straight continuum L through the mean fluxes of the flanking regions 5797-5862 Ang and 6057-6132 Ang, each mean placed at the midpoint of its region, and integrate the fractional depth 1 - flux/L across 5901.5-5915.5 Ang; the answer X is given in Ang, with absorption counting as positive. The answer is 0.8 Ang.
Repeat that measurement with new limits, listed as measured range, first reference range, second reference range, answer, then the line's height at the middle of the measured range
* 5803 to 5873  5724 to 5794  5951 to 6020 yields -1.0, 3.1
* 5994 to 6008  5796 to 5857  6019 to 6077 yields 0.3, 3.19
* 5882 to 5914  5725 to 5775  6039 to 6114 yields 3.1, 3.14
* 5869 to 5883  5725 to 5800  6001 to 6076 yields -0.2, 3.13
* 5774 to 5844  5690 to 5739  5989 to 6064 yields -0.5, 3.09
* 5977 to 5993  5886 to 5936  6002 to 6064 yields 0.0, 3.07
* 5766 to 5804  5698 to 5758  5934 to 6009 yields 0.7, 3.11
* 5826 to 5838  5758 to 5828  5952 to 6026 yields -0.3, 3.09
